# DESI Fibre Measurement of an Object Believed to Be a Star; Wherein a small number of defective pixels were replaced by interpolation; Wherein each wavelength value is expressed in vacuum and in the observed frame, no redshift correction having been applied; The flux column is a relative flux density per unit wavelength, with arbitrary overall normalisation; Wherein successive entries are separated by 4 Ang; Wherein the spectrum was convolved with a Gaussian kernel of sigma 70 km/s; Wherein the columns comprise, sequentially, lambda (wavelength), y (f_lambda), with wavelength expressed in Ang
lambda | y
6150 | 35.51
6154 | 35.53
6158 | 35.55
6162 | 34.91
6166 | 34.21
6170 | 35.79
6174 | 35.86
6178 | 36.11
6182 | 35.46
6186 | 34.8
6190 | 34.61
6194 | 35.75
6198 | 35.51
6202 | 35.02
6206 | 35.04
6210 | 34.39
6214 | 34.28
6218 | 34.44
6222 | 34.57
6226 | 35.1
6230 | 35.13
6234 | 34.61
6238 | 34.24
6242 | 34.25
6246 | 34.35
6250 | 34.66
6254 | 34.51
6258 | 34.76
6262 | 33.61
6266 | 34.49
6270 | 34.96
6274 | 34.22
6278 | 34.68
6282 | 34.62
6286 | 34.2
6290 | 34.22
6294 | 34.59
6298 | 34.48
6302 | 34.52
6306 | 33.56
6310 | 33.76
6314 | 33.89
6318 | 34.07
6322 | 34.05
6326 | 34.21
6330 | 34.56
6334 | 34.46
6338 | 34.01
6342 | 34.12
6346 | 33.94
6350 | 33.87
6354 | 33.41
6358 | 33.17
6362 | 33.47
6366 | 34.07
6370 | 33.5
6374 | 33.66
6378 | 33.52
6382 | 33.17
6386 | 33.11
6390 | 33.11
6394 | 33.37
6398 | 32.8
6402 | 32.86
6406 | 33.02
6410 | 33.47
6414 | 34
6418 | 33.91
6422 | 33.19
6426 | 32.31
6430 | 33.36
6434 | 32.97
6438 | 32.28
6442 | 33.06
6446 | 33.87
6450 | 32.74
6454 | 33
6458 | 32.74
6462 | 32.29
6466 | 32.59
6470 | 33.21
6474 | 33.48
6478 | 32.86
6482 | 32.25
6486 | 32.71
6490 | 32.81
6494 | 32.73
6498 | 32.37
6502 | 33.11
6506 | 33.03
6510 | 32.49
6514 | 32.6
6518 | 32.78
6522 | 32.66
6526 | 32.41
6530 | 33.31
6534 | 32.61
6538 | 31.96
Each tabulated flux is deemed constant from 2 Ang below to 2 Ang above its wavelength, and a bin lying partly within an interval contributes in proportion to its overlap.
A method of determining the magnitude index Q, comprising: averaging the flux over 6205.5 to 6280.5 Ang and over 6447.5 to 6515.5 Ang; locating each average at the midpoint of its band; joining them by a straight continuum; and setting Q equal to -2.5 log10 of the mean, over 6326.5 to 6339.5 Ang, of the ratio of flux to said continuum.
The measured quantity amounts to -0.015 mag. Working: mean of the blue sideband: 34.5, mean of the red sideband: 32.8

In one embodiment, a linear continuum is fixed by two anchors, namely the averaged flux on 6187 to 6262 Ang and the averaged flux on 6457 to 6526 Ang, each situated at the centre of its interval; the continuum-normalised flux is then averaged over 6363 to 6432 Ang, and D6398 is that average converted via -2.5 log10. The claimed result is 0.00 mag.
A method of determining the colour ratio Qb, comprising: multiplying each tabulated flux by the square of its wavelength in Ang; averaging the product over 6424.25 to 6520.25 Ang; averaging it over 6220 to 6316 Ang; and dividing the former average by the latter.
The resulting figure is 1.02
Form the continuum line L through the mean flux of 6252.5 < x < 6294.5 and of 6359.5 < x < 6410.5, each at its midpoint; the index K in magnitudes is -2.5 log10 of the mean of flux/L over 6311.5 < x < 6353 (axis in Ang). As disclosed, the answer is -0.008 mag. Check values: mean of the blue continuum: 34.4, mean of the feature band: 34.1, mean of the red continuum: 33.3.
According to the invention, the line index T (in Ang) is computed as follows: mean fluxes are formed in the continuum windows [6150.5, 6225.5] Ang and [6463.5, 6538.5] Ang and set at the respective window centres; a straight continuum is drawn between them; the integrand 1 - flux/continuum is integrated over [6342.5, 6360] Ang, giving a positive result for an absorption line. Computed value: 0.12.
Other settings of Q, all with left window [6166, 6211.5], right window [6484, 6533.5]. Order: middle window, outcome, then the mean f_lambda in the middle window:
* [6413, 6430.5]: 0.00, 33.3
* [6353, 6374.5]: 0.01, 33.5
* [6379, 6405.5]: 0.02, 33.1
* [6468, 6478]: -0.01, 33.2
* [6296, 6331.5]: 0.01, 34.1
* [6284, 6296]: 0.00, 34.3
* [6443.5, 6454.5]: 0.00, 33.2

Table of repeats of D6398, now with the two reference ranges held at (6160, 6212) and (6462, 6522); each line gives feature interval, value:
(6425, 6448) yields 0.01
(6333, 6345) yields -0.01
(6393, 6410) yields 0.01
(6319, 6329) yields 0.00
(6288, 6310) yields 0.00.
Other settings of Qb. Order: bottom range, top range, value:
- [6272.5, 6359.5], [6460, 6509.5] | 1.01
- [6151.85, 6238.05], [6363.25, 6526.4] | 1.02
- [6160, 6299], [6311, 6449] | 1.01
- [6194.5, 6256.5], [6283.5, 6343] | 1.01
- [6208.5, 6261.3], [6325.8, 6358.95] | 1.02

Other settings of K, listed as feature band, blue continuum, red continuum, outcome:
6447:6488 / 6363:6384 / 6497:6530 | 0.006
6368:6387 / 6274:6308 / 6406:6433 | 0.008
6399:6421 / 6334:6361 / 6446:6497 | -0.004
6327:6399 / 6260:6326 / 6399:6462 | 0.000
